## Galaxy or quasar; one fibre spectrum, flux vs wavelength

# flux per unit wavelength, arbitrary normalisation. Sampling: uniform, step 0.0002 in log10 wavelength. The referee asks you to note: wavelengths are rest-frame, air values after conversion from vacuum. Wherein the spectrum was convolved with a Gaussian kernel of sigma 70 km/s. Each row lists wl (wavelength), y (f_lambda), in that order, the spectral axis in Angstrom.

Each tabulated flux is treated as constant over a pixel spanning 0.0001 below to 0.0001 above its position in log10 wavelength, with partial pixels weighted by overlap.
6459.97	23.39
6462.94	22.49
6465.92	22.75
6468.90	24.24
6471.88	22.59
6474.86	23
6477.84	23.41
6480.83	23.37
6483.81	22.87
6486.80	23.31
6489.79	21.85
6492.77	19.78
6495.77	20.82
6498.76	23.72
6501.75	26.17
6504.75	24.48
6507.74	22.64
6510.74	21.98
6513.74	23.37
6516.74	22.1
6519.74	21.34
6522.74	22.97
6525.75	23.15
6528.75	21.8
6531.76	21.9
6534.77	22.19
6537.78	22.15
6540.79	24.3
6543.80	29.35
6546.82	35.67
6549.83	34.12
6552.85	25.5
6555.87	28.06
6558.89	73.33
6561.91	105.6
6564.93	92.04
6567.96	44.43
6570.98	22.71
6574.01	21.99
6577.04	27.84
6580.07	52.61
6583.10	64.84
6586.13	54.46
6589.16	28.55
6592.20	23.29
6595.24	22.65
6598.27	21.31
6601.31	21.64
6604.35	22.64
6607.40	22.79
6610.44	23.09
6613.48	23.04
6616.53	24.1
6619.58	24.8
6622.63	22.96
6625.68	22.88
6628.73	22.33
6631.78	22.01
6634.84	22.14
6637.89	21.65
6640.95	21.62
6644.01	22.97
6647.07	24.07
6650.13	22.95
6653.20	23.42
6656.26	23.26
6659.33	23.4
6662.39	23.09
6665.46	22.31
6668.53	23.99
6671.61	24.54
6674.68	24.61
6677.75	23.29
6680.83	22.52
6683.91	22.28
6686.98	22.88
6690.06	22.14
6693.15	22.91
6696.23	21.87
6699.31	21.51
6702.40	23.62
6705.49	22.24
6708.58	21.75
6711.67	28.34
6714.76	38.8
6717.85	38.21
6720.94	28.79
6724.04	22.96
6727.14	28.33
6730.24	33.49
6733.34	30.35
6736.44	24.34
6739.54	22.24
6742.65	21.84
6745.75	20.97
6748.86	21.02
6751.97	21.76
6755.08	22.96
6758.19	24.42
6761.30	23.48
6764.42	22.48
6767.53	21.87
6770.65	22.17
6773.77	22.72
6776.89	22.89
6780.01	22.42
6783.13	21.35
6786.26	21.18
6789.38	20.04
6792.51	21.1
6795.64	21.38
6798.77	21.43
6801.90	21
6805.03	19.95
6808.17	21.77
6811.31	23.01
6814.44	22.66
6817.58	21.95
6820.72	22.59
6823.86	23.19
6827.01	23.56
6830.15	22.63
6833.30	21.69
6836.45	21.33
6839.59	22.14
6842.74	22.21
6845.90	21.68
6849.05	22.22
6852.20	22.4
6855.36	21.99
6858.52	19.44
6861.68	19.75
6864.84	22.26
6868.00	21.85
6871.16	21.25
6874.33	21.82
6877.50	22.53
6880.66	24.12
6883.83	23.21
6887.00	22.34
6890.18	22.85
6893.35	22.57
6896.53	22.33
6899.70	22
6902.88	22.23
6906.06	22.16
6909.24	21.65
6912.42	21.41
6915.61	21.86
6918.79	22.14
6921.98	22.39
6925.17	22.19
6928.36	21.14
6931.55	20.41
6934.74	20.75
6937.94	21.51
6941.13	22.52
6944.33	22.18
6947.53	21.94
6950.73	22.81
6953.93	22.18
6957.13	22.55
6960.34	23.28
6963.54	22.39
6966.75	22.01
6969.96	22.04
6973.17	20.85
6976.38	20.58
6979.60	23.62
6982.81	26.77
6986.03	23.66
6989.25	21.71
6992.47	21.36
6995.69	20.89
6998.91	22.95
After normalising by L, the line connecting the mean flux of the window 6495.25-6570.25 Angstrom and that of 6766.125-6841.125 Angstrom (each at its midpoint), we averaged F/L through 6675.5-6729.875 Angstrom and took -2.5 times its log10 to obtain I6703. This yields 0.02 mag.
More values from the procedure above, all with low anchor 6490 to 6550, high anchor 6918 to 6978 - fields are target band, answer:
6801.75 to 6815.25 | 0.04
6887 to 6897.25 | -0.02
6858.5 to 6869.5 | 0.06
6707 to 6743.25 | -0.23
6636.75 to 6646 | 0.06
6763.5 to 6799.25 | 0.05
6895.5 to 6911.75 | 0.00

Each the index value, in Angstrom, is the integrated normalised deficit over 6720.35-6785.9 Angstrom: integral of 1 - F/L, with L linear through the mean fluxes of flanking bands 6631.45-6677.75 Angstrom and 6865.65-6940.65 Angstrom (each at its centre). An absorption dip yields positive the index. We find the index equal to -3.3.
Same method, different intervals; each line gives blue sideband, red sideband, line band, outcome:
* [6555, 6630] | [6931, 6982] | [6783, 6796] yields 3.53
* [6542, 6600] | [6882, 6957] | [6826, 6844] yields 3.18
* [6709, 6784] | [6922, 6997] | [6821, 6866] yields 3.72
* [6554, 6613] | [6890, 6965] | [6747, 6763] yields 4.35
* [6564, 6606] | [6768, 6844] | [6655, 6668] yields 3.44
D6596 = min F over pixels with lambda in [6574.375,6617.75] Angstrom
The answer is 21.31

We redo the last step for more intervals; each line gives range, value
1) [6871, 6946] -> 20.41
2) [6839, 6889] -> 19.44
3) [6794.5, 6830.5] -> 19.95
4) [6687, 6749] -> 20.97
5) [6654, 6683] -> 22.31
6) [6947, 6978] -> 20.58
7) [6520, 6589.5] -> 21.8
